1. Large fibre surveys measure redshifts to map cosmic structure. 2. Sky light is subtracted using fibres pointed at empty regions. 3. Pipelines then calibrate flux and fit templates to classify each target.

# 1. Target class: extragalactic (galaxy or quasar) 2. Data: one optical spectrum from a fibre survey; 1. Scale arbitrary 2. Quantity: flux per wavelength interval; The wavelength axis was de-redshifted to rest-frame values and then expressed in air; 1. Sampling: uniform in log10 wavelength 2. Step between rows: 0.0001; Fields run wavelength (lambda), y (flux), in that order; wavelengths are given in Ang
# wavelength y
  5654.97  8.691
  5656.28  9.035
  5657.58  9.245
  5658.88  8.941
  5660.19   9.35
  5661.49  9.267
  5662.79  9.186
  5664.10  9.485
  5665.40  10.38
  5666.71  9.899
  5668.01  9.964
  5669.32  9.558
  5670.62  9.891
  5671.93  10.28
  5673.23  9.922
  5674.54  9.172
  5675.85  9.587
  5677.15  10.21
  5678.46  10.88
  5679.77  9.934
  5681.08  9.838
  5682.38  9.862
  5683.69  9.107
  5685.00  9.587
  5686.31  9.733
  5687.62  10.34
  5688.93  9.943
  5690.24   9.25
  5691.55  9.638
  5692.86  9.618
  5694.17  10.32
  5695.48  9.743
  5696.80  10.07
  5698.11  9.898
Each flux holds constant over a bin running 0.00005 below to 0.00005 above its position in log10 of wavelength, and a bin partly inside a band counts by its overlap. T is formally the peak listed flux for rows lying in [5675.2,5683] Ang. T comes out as 10.88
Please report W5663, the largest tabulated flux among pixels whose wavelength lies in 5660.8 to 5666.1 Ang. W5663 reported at 10.38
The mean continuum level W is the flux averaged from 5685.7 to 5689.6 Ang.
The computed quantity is 10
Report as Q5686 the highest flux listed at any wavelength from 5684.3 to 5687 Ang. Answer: 9.733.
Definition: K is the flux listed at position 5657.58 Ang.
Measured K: 9.245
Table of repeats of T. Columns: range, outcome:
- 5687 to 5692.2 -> 10.34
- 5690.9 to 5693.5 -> 9.638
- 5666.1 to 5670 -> 9.964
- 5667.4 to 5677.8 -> 10.28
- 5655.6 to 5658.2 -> 9.245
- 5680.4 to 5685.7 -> 9.862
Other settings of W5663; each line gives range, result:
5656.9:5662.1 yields 9.35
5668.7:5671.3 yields 9.891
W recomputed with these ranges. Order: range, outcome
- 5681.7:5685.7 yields 9.54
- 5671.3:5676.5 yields 9.74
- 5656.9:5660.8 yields 9.17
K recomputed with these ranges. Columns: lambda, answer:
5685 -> 9.587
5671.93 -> 10.28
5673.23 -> 9.922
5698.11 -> 9.898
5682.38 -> 9.862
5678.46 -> 10.88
